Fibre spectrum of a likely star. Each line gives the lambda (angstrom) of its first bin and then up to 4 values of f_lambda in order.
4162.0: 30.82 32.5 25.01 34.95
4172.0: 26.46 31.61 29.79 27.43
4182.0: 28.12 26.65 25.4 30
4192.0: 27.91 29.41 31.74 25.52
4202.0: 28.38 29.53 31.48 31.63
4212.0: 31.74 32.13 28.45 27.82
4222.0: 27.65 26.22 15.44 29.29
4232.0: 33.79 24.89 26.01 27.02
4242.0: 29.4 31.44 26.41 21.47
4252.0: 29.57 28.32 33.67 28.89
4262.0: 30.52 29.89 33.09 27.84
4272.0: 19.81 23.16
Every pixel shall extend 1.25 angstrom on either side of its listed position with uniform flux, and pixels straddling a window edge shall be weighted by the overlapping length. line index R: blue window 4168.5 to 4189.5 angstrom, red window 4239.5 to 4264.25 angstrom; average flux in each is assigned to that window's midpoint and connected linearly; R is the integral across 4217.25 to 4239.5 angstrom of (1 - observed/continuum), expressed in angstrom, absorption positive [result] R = 1.8 angstrom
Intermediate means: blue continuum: 28.8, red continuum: 28.8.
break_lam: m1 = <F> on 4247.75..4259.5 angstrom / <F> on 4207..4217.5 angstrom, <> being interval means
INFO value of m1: 0.90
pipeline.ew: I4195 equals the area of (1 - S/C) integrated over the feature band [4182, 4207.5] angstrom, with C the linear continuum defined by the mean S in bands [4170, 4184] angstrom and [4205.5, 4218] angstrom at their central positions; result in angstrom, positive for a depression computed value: 1.3 angstrom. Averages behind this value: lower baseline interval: 28.9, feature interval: 28.5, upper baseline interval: 31.1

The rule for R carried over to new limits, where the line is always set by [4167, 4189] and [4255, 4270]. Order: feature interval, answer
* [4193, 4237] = 1.6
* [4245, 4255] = 1.2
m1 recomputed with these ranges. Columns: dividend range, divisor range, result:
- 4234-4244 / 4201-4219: 0.90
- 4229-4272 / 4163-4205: 0.99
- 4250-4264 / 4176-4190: 1.07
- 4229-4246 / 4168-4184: 0.98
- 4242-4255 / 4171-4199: 0.97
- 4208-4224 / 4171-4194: 1.05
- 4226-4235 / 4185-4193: 0.95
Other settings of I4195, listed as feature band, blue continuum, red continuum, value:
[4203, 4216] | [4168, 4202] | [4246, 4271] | -1.1 angstrom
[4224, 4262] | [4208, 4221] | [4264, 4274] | 1.4 angstrom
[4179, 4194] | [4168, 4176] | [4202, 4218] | 1.5 angstrom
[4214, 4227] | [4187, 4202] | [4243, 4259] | 0.7 angstrom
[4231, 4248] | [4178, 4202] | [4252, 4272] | 0.4 angstrom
